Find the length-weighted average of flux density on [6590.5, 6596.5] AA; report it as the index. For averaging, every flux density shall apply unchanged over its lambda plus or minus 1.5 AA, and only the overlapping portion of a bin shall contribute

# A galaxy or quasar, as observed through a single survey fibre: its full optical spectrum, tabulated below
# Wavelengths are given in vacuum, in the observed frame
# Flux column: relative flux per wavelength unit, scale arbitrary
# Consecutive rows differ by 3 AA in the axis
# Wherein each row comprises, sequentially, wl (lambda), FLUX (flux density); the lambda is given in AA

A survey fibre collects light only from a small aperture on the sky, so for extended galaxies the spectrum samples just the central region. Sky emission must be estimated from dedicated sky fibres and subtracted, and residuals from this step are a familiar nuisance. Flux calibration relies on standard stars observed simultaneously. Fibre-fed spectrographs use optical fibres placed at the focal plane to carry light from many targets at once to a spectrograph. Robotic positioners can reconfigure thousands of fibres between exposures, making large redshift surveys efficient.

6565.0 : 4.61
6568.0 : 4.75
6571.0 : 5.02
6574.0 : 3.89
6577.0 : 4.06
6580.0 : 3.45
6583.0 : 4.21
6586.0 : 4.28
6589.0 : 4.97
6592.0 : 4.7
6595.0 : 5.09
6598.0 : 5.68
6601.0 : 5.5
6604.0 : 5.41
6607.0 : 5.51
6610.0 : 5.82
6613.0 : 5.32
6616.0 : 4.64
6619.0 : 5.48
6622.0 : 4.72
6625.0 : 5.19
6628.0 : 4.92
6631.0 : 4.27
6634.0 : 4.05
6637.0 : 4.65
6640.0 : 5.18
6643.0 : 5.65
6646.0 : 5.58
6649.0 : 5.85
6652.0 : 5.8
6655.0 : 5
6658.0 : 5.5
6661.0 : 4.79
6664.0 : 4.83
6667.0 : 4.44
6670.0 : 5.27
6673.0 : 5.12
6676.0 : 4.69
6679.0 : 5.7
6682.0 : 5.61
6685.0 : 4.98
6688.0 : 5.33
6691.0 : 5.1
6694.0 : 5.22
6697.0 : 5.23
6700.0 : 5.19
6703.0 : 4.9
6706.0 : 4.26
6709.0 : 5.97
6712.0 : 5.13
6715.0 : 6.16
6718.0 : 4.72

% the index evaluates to 4.9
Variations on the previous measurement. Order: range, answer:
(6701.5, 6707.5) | 4.58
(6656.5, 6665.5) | 5.04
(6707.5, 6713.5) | 5.55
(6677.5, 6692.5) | 5.34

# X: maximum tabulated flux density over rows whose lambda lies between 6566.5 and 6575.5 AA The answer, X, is 5.02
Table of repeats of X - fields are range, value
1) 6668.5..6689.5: 5.7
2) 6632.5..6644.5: 5.65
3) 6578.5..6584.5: 4.21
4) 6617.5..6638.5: 5.48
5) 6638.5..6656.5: 5.85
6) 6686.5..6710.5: 5.97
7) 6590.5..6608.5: 5.68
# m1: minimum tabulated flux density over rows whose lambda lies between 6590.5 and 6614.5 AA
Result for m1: 4.7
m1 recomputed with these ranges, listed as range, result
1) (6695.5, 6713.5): 4.26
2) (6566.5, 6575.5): 3.89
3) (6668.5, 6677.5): 4.69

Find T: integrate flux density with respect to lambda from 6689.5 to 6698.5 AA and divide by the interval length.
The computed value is 5.18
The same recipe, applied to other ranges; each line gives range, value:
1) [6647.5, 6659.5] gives 5.54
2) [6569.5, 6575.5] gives 4.45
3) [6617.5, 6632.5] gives 4.92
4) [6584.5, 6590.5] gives 4.62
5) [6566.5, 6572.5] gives 4.88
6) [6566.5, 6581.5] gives 4.23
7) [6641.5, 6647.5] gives 5.62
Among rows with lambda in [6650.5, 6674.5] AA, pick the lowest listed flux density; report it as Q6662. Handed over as 4.44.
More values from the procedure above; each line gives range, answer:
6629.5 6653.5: 4.05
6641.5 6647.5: 5.58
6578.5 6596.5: 3.45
